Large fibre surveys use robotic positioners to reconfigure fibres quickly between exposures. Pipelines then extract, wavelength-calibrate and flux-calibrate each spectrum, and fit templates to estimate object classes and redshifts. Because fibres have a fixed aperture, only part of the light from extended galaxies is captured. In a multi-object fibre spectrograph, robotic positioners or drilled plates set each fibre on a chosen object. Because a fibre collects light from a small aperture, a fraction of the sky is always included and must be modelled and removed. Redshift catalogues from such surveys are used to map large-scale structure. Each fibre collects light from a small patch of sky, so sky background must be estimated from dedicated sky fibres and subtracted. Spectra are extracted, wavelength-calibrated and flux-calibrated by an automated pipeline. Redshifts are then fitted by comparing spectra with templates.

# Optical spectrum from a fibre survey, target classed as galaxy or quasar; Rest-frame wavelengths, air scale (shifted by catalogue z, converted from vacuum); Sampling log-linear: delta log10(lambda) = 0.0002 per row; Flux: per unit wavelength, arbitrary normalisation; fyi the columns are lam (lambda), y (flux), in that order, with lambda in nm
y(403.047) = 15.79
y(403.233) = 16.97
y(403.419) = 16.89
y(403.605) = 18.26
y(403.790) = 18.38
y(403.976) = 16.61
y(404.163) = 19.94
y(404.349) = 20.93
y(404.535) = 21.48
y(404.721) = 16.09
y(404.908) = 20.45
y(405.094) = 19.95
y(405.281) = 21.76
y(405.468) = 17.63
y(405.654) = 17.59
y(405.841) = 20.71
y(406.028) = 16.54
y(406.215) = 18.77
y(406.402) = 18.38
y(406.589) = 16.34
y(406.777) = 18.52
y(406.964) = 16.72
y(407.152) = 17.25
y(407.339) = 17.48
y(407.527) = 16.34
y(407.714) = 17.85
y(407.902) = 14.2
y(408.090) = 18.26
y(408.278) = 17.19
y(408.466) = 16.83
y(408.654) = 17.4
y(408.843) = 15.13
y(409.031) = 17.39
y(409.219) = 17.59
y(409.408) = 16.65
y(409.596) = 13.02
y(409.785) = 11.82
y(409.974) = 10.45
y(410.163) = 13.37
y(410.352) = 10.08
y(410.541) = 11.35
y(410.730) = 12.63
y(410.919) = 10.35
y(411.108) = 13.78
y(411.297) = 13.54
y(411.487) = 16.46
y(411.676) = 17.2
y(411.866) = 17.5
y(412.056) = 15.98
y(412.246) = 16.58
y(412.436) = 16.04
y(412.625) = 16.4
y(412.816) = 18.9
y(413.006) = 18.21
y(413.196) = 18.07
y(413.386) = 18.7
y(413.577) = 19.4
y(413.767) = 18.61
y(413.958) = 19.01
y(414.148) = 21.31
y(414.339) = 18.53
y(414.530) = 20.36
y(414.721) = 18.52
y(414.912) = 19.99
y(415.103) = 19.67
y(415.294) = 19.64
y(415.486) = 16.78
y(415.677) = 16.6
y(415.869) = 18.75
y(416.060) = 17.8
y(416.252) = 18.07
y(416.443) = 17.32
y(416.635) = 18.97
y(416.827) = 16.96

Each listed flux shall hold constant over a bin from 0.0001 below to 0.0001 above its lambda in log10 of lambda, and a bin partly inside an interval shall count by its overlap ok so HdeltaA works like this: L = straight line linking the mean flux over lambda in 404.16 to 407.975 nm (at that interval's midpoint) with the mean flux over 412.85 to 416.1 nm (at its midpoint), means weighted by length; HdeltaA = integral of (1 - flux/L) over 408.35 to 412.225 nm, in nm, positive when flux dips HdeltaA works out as 0.854 nm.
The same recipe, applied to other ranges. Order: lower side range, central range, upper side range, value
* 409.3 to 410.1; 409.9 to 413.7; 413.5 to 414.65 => 0.23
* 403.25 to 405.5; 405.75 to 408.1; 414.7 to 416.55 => 0.17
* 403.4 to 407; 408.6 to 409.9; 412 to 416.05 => 0.22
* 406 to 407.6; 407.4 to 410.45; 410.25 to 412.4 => 0.14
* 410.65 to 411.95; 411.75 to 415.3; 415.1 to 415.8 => -0.45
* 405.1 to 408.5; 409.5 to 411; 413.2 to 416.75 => 0.54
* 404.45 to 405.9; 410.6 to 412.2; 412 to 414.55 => 0.33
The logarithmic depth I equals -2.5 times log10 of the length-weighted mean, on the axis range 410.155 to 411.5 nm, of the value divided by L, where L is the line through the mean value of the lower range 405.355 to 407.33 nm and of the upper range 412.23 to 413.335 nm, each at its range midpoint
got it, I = 0.38 mag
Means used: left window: 17.9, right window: 17.5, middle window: 12.4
